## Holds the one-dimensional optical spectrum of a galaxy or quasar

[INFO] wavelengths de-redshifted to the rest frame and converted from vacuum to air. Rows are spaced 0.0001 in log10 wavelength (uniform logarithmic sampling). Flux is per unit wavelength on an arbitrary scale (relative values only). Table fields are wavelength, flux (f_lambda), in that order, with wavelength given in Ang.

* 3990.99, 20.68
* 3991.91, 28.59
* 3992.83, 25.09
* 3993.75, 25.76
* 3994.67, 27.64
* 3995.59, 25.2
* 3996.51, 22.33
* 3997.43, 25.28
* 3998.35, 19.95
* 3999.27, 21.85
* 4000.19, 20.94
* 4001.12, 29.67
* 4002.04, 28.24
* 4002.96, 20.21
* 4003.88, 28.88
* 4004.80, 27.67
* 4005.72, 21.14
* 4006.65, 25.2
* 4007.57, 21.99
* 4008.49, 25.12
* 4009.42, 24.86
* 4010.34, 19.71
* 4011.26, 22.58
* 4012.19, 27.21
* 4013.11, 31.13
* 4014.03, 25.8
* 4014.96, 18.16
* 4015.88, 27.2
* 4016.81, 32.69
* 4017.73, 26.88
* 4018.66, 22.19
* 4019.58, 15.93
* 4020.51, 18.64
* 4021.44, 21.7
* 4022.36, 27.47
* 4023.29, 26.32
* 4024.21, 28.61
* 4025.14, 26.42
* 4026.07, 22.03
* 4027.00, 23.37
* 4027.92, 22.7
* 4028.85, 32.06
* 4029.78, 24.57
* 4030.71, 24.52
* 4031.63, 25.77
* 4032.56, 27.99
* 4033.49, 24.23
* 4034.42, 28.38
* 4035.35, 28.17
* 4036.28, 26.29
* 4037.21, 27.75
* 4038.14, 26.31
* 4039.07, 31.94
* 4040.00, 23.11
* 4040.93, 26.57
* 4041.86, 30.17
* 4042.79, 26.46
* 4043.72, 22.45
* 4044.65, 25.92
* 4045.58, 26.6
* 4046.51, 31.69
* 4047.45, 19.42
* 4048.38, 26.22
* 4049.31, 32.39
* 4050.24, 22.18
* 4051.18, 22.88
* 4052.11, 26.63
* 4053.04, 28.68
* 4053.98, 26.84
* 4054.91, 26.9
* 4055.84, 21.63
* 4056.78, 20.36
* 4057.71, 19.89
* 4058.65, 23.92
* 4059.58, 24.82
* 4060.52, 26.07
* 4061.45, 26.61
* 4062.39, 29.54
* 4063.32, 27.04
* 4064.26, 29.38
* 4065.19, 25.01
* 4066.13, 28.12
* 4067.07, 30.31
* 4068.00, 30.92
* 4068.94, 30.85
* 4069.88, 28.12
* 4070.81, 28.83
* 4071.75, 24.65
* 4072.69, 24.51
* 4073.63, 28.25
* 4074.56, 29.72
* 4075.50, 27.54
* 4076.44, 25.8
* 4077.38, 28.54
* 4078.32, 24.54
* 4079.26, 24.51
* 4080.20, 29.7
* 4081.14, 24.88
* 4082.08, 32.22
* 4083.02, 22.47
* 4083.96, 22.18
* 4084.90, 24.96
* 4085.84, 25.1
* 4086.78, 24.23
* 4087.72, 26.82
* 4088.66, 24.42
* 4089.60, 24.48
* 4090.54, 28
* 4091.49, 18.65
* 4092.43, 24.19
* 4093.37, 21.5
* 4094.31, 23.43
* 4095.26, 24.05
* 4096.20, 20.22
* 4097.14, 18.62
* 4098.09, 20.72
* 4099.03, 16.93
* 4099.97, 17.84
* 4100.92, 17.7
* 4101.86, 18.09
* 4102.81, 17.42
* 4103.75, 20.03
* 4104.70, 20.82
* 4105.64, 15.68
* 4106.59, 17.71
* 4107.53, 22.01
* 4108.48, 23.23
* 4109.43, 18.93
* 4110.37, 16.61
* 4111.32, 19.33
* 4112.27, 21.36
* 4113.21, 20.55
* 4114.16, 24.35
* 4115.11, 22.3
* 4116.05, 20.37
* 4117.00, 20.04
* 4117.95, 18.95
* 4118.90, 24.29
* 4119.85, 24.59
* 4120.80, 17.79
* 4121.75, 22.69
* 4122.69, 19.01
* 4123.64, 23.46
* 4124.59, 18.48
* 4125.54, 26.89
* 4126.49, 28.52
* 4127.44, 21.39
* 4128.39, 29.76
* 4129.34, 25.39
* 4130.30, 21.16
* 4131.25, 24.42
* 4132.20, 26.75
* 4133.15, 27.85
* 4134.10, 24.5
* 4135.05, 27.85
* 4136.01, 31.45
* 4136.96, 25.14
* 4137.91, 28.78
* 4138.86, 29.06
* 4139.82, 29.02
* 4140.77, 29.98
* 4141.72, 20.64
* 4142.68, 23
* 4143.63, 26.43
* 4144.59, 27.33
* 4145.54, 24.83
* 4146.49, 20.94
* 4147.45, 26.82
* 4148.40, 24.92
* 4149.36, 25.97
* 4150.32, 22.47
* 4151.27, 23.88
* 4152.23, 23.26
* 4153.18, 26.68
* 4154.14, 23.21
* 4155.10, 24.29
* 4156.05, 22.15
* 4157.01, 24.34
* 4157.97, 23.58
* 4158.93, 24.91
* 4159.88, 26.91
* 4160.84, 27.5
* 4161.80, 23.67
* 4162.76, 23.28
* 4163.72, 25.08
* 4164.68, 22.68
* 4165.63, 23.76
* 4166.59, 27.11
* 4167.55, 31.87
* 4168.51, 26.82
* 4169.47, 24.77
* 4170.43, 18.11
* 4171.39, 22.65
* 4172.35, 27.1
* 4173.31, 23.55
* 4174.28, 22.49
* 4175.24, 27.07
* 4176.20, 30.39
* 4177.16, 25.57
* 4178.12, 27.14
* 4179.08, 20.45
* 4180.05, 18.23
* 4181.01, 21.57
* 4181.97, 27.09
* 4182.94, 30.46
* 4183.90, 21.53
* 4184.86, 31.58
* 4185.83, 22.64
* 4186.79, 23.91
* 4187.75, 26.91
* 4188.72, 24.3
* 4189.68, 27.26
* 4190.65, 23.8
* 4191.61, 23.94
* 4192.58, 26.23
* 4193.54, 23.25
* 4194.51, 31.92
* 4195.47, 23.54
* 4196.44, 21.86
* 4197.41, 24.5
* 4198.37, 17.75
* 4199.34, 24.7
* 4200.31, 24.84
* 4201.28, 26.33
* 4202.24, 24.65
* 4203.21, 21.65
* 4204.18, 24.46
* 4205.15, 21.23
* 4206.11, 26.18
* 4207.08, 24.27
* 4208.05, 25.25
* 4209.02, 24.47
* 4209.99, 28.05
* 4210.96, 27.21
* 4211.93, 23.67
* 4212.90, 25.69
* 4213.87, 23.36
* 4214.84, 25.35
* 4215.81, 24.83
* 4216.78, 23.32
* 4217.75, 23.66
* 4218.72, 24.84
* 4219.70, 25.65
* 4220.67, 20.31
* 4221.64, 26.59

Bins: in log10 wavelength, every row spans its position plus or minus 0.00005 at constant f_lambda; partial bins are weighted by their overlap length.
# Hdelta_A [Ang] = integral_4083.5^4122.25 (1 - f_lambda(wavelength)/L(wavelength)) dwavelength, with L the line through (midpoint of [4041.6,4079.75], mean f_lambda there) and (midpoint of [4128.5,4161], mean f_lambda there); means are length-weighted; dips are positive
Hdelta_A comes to 7.0 Ang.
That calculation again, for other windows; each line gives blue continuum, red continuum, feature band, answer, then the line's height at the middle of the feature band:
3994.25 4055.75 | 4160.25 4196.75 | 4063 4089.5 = -1.7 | 25.3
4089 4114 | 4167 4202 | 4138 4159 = -1.9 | 22.9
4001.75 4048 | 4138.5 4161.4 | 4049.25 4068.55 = -0.6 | 25.3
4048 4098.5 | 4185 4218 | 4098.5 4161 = 4.9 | 25.2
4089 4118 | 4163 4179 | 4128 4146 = -2.9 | 22.8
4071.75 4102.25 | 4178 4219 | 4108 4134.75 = 1.6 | 24.1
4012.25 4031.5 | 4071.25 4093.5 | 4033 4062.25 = -0.8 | 25.2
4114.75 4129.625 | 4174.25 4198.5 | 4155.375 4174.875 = -0.3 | 24.2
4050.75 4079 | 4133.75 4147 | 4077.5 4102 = 3.0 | 26.5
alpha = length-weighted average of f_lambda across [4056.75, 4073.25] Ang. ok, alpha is 26.8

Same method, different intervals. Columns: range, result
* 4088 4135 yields 21.8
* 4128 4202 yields 25.1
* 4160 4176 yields 25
